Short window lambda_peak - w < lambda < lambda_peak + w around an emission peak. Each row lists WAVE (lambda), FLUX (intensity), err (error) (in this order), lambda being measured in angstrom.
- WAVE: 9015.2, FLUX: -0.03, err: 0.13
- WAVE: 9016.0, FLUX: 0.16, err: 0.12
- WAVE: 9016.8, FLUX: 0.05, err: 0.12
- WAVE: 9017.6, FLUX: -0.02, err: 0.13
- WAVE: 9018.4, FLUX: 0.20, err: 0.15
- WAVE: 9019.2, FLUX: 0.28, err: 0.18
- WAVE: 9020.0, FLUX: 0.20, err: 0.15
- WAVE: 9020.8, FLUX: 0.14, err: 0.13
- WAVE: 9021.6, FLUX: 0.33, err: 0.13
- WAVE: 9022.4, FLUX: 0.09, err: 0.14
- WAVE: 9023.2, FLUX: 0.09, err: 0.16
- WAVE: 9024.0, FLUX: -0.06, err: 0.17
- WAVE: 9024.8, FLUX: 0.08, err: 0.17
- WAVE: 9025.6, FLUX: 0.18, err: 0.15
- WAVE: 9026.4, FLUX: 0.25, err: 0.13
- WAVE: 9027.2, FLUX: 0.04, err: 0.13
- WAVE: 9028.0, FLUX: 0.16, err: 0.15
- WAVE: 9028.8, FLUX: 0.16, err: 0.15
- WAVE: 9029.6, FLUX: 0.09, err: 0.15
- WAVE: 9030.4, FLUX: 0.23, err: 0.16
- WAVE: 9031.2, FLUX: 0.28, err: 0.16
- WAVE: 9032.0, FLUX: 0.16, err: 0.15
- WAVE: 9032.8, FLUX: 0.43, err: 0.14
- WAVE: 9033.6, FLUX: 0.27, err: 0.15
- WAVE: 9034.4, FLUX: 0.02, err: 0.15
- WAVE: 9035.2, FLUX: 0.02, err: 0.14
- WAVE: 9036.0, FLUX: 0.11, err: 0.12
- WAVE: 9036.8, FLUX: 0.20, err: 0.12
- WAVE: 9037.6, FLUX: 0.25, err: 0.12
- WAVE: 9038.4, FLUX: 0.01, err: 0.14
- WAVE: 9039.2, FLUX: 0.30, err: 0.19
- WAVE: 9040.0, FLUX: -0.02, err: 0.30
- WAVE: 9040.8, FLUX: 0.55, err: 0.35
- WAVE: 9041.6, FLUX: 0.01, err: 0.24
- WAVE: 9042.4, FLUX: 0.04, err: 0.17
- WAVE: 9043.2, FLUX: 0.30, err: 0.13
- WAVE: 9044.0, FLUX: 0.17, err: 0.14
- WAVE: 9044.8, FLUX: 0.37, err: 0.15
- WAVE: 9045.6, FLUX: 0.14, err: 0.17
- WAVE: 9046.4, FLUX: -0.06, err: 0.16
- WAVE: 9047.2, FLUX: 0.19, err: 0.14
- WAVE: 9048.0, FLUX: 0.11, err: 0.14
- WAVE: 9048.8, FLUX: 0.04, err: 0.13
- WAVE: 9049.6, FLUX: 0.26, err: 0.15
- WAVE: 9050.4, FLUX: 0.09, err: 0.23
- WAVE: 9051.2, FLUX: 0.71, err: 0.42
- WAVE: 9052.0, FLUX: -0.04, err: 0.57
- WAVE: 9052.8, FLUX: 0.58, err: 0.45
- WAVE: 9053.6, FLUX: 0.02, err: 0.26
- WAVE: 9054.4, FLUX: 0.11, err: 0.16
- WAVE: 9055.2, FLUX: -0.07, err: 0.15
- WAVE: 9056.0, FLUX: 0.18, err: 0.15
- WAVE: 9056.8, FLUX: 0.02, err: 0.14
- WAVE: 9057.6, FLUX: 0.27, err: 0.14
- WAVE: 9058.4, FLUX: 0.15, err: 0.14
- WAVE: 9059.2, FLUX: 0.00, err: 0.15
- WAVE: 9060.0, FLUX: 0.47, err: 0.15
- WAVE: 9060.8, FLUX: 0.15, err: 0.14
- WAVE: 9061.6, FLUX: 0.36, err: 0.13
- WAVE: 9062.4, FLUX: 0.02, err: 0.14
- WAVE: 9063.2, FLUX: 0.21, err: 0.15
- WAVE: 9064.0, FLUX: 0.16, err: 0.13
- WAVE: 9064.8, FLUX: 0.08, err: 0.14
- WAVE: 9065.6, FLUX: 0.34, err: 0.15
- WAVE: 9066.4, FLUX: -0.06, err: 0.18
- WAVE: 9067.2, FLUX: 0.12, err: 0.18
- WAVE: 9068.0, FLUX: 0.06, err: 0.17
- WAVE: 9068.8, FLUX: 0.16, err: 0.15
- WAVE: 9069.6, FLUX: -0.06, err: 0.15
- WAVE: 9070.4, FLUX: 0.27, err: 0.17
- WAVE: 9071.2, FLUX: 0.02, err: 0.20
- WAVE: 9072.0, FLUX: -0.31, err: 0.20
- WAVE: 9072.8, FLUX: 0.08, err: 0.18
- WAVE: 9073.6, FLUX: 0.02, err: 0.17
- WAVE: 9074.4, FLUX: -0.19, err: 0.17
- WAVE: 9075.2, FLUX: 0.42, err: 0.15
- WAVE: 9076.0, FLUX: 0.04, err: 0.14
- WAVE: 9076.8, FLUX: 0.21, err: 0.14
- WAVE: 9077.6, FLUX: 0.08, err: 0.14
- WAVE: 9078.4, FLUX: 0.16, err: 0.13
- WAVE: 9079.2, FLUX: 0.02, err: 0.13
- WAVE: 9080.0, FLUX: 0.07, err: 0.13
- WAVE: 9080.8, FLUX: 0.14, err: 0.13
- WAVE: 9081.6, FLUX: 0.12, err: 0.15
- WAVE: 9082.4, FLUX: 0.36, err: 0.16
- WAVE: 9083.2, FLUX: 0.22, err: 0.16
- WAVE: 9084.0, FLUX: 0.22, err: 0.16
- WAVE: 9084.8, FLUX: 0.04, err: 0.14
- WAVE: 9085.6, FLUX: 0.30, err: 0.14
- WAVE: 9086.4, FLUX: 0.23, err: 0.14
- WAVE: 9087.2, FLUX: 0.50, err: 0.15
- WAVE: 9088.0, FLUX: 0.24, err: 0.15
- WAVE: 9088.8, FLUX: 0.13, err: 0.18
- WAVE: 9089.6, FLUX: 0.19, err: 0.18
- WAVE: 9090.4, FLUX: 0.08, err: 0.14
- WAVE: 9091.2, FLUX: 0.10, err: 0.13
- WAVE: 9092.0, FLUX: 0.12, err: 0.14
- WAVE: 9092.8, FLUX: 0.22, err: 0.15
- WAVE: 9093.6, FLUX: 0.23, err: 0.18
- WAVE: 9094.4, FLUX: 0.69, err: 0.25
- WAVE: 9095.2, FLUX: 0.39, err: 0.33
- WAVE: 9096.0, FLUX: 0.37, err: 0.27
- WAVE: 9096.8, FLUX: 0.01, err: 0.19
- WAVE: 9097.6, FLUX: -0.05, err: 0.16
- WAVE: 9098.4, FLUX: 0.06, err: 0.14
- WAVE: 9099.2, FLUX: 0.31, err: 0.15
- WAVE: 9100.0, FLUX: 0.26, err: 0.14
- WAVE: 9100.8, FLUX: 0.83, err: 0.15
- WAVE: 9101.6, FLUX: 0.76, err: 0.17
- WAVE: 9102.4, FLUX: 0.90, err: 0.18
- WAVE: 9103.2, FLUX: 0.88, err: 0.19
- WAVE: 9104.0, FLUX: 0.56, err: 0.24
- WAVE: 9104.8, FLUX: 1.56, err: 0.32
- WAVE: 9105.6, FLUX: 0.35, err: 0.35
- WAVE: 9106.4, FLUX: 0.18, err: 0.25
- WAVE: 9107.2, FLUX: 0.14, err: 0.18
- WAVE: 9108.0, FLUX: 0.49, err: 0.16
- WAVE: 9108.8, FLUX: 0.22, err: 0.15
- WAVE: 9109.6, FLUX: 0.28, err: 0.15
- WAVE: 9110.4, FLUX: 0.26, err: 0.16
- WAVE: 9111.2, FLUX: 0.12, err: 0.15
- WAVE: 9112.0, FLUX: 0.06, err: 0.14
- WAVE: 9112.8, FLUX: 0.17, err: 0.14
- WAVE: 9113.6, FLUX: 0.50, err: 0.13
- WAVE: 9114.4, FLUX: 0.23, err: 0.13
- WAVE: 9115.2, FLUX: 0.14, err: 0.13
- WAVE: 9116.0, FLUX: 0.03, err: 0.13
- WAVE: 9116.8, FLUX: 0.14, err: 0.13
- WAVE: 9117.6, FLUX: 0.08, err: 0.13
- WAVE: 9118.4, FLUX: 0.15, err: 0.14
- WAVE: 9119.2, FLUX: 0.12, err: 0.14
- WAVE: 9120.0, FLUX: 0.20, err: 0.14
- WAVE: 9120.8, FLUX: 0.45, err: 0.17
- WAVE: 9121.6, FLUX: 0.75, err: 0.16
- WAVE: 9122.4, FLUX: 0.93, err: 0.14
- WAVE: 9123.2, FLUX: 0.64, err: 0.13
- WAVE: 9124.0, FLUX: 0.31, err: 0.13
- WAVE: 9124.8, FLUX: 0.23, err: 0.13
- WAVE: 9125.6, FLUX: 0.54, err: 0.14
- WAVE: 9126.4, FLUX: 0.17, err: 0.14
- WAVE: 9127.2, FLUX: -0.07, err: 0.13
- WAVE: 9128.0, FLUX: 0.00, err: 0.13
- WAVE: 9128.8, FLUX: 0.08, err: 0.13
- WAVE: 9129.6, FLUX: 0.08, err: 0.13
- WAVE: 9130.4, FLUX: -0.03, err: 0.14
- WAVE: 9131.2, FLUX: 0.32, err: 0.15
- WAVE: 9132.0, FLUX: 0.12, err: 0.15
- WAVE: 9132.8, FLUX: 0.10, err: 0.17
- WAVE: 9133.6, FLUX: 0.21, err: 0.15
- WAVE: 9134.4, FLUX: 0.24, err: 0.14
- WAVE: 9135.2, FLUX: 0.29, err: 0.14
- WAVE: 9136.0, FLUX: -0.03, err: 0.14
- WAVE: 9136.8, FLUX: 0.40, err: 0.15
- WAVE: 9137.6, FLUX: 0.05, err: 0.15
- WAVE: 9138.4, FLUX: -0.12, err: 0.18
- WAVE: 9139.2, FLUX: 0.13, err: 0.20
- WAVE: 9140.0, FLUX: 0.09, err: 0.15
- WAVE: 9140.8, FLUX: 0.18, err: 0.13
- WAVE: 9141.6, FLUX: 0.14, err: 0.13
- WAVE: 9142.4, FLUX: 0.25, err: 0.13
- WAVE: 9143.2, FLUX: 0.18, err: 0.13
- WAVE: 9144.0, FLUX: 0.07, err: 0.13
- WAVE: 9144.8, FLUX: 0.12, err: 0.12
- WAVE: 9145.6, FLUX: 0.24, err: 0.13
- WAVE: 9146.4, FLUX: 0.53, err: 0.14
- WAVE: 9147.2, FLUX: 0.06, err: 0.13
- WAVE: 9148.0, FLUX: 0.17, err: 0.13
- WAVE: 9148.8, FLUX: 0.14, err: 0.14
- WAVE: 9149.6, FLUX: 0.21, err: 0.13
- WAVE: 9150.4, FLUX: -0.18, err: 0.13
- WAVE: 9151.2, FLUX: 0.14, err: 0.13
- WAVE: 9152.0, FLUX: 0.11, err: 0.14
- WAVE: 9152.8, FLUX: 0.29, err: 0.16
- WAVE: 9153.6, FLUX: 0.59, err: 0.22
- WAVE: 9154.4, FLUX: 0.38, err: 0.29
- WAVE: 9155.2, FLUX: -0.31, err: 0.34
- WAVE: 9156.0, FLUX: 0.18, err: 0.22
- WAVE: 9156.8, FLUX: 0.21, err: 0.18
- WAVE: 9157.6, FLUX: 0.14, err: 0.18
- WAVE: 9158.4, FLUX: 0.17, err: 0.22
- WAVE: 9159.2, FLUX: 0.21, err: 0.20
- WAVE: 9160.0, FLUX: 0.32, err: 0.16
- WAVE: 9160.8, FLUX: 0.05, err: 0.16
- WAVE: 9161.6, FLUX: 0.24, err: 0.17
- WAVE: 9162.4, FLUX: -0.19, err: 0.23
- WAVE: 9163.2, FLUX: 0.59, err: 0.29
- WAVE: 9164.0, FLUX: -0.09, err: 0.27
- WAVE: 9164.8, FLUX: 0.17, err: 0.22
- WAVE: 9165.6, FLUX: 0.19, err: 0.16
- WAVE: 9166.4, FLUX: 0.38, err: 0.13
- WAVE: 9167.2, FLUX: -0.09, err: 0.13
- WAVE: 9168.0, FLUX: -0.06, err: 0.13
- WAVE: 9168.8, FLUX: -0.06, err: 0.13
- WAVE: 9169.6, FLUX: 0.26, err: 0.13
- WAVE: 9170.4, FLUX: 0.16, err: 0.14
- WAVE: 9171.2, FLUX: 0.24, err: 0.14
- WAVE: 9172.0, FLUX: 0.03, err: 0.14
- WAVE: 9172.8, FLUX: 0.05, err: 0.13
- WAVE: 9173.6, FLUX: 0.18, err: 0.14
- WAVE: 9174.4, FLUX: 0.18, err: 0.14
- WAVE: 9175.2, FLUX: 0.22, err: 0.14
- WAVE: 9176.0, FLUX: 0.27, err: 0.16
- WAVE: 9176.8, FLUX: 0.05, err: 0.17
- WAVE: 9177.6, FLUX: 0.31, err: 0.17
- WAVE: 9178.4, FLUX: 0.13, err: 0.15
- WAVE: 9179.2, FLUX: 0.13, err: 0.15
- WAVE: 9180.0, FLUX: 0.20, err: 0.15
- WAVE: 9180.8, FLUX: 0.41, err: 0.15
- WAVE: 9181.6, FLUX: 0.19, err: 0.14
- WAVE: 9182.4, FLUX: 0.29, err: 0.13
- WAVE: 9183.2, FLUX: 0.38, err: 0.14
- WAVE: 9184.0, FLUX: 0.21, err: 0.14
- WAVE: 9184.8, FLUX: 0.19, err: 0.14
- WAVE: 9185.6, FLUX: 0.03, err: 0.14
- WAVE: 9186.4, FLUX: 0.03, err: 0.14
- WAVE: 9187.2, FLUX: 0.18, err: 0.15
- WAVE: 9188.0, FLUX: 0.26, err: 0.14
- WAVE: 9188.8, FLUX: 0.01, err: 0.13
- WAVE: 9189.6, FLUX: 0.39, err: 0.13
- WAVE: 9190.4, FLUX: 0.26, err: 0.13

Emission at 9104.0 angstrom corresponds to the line [S II]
